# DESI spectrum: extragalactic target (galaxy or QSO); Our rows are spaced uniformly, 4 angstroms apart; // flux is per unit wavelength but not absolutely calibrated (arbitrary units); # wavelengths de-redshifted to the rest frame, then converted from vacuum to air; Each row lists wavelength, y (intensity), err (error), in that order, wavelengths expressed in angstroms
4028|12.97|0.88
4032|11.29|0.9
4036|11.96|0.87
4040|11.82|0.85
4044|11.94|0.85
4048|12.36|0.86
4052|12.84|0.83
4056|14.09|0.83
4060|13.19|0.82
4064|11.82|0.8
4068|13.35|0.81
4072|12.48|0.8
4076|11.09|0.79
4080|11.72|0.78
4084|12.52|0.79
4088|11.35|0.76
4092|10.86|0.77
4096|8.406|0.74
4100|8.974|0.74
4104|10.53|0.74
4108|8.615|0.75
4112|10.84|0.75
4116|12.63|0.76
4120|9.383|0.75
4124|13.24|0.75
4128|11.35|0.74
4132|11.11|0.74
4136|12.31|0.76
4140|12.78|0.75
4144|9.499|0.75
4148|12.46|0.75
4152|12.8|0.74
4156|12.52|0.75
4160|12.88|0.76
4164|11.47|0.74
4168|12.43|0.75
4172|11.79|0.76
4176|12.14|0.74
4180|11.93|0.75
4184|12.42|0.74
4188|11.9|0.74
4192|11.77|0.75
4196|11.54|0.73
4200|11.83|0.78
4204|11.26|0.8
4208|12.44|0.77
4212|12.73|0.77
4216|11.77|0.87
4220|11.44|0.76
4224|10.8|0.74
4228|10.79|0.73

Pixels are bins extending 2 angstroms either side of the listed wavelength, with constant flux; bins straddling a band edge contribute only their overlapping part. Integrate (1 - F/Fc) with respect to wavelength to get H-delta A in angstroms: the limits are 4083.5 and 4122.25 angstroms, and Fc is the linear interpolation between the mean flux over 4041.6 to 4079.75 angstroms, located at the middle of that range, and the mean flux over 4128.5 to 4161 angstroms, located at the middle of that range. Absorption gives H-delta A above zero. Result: 6.0 angstroms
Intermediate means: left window 12.5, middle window 10.3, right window 12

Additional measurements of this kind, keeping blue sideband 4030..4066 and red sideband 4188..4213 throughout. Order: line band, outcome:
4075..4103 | 3.6 angstroms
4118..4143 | 1.0 angstroms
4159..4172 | -0.1 angstroms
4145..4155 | -0.2 angstroms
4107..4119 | 1.4 angstroms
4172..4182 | 0.0 angstroms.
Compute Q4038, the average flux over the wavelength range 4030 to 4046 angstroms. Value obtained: 11.8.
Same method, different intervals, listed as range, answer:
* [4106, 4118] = 10.7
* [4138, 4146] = 11.1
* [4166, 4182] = 12.1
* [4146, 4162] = 12.7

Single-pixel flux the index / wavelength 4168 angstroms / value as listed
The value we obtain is 12.43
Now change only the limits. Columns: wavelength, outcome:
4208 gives 12.44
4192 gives 11.77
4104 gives 10.53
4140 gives 12.78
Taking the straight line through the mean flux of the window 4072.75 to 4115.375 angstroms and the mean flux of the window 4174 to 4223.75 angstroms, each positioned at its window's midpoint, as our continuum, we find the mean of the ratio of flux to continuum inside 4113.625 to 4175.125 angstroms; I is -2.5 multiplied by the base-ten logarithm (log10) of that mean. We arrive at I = -0.064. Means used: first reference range 10.6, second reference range 11.9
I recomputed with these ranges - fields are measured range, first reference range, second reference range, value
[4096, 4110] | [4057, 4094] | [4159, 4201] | 0.29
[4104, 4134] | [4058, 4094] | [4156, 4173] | 0.11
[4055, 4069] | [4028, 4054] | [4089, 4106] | -0.16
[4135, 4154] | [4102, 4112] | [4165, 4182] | -0.08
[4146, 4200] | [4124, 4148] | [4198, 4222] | -0.03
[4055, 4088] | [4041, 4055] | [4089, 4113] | -0.11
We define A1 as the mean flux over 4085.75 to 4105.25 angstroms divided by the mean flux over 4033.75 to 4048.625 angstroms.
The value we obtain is 0.8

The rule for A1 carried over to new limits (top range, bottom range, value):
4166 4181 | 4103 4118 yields 1.13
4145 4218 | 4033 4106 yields 1.03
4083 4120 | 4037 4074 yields 0.82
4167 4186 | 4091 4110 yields 1.29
